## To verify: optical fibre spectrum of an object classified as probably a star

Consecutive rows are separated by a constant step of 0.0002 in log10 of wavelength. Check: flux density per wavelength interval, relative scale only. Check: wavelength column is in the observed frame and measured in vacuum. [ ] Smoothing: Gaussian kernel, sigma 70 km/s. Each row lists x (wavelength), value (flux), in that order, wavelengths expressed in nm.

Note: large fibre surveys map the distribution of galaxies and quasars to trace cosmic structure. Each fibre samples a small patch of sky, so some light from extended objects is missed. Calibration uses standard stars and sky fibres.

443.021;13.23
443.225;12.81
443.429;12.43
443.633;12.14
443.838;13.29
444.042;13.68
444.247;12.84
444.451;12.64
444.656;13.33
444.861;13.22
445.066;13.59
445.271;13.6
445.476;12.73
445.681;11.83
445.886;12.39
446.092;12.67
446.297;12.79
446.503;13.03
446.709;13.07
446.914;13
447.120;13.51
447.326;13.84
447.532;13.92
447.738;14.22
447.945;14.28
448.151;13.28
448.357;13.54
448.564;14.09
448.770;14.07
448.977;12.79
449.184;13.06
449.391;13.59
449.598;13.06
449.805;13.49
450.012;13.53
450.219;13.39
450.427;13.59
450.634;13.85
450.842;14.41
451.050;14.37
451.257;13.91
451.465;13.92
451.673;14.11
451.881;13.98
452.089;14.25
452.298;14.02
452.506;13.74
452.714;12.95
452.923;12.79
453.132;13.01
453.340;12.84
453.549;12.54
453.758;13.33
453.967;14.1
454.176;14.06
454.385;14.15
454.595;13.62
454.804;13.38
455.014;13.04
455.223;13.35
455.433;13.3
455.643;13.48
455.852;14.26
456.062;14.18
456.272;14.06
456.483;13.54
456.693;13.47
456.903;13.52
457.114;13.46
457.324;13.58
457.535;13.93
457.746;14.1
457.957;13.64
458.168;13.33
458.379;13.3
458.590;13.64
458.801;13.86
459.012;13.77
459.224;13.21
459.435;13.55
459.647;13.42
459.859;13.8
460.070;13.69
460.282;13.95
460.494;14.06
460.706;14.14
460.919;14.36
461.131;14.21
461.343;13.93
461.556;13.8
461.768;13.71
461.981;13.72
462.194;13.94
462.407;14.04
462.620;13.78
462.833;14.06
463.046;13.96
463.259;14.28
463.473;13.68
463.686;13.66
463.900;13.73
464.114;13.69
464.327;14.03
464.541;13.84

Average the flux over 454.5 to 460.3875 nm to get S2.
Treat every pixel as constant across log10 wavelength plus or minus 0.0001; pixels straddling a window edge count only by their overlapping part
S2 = 13.6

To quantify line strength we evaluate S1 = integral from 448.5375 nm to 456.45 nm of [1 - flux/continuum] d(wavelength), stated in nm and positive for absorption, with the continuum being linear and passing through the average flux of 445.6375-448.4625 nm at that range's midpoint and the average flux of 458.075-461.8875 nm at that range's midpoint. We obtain -0.081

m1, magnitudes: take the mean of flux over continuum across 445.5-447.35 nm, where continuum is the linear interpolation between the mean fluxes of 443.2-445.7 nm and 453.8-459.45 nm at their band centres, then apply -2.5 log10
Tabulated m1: 0.019 mag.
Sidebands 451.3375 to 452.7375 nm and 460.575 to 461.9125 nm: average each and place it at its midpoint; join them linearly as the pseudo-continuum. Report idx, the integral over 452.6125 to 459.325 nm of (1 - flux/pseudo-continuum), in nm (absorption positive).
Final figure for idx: 0.21 nm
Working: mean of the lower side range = 13.9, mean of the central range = 13.5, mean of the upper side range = 14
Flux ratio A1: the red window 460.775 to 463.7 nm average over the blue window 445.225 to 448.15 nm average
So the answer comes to 1.06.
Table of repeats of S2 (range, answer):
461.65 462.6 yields 13.8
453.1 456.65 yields 13.6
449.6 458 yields 13.6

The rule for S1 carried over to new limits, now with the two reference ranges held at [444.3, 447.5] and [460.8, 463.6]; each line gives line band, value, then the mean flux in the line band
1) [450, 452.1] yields -0.10 nm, 13.9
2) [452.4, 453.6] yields 0.04 nm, 13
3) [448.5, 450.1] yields -0.03 nm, 13.4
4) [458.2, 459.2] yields 0.01 nm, 13.6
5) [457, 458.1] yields 0.00 nm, 13.7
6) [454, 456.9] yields -0.02 nm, 13.7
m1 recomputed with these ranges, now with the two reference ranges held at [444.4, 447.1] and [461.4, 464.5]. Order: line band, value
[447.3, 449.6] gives -0.05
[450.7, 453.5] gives -0.03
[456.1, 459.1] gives -0.01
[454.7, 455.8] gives 0.01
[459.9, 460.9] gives -0.02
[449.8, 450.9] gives -0.04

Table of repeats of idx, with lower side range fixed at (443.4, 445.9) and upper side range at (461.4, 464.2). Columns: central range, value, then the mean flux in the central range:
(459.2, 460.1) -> 0.01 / 13.6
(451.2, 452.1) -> -0.05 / 14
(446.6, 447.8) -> -0.05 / 13.6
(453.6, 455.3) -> -0.02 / 13.6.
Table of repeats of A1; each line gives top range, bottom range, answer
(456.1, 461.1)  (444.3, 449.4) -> 1.03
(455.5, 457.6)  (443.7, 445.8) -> 1.05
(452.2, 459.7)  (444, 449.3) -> 1.02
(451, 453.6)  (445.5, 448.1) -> 1.03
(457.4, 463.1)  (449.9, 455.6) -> 1.01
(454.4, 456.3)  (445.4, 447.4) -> 1.06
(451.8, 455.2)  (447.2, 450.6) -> 0.99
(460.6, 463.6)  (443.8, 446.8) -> 1.08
